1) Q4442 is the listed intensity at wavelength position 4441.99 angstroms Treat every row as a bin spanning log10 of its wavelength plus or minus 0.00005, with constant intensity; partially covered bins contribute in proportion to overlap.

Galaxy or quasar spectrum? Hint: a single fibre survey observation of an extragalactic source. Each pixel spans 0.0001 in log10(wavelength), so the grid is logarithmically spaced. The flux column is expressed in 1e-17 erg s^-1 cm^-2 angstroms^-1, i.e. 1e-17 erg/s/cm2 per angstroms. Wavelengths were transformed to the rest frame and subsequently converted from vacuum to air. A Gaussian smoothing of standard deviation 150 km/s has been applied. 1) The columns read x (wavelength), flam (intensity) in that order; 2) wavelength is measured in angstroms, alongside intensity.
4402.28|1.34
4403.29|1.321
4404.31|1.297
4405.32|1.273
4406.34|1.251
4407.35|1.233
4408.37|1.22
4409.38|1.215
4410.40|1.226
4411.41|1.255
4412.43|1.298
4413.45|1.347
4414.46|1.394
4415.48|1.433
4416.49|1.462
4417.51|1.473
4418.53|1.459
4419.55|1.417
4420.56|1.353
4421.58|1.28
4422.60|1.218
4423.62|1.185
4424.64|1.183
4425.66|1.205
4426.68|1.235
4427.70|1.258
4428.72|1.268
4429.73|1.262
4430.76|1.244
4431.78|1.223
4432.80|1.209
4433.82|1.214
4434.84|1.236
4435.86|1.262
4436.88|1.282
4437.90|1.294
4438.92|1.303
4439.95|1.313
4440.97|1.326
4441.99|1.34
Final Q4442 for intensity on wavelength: 1.34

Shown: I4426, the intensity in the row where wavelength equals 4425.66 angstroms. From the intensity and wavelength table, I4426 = 1.205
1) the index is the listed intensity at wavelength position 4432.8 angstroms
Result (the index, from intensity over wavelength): 1.209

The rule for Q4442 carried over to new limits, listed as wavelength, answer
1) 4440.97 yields 1.326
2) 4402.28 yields 1.34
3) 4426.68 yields 1.235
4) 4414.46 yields 1.394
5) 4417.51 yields 1.473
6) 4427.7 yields 1.258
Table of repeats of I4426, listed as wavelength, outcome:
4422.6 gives 1.218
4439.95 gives 1.313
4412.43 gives 1.298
